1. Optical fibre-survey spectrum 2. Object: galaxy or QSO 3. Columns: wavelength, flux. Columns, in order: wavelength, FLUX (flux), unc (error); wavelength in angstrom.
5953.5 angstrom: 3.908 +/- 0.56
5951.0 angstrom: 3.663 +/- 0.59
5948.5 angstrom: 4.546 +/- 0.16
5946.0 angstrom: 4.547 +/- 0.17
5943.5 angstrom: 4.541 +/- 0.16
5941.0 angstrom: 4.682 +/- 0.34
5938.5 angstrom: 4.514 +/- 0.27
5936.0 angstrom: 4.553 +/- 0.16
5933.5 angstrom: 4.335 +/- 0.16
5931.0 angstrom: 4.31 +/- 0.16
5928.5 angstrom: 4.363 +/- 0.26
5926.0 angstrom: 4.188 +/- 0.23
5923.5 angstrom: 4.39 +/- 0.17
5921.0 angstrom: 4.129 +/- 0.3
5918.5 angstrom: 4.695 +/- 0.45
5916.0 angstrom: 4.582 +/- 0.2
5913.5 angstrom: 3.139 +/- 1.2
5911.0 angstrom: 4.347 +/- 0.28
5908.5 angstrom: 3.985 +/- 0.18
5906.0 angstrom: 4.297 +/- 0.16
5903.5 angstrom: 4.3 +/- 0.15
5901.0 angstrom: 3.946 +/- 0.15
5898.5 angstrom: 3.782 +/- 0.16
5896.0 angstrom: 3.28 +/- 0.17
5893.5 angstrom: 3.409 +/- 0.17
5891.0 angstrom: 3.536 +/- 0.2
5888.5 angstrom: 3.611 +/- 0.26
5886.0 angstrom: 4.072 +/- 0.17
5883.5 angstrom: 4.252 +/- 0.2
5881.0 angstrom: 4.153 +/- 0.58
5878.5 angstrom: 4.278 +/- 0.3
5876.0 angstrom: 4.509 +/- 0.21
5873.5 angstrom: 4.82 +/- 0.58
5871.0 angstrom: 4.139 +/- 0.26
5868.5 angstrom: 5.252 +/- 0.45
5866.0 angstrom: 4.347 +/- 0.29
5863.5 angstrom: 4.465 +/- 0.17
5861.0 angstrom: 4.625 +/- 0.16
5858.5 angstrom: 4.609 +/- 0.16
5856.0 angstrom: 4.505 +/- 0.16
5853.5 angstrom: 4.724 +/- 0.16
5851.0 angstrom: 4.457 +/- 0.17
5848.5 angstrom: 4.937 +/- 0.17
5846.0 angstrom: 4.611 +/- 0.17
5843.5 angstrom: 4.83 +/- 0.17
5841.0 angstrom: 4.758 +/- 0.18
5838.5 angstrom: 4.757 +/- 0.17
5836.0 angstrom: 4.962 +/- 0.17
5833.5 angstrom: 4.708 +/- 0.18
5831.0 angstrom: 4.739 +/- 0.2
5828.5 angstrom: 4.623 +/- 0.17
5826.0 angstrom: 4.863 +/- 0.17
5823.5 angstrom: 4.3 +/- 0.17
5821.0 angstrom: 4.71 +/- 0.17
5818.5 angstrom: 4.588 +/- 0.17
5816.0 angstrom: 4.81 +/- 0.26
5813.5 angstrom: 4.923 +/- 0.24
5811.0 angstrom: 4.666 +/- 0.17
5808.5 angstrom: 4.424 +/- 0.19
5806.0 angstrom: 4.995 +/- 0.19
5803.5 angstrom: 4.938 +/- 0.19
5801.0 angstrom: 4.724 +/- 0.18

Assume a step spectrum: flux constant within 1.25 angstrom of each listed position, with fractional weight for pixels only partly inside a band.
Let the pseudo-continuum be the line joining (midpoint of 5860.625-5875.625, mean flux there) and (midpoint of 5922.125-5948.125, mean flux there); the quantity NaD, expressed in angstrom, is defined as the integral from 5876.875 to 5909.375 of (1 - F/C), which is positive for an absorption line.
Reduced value 4.4 angstrom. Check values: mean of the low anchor 4.6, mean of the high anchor 4.44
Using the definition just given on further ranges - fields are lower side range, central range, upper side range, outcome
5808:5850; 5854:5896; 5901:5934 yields 1.91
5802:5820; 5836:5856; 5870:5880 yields -0.62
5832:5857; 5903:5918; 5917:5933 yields 0.98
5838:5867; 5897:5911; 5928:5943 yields 1.41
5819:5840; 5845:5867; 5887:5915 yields -1.12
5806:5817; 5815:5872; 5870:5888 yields -1.82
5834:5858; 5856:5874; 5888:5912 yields -0.73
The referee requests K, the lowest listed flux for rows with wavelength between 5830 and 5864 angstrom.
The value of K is 4.457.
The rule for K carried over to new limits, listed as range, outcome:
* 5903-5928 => 3.139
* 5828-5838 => 4.623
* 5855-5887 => 4.072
